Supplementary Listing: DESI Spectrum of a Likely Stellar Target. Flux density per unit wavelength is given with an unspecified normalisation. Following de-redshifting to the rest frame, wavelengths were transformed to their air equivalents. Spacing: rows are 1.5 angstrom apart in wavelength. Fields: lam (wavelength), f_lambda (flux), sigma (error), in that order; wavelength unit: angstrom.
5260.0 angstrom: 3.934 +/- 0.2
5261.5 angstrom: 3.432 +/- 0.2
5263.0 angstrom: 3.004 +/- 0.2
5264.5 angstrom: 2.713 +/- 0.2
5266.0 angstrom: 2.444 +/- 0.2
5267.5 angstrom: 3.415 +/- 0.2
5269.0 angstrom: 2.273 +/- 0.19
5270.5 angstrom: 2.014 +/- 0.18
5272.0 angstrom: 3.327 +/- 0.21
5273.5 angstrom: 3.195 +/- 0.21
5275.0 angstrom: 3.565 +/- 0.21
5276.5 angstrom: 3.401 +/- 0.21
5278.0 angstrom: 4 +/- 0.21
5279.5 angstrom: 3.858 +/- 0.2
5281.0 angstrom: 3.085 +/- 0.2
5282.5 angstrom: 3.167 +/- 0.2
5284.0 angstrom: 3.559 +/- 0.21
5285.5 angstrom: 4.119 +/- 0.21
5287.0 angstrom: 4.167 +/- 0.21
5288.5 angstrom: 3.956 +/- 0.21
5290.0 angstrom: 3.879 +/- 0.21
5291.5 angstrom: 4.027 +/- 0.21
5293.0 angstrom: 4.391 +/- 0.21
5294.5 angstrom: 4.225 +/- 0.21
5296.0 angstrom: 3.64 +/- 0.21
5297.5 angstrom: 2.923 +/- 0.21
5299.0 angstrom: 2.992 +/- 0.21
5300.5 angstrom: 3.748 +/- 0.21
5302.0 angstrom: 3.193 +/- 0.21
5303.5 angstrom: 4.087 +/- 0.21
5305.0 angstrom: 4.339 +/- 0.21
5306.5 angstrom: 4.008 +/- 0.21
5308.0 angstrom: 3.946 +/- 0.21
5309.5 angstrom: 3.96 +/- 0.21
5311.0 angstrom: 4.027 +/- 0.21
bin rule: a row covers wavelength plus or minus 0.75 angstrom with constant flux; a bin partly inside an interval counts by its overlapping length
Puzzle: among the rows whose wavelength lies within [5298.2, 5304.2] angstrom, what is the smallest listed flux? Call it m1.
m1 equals 2.992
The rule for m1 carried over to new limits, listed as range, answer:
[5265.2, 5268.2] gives 2.444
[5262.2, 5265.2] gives 2.713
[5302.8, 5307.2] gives 4.008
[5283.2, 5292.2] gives 3.559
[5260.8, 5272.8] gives 2.014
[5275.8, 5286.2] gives 3.085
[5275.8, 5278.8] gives 3.401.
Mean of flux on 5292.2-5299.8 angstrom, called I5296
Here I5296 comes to 3.64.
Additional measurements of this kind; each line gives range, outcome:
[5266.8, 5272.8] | 2.76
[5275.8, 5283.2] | 3.51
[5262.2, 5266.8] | 2.74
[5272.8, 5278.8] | 3.55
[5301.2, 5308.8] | 3.91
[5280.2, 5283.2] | 3.14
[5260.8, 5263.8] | 3.21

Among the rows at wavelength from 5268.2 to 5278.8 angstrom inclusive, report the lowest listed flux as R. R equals 2.014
